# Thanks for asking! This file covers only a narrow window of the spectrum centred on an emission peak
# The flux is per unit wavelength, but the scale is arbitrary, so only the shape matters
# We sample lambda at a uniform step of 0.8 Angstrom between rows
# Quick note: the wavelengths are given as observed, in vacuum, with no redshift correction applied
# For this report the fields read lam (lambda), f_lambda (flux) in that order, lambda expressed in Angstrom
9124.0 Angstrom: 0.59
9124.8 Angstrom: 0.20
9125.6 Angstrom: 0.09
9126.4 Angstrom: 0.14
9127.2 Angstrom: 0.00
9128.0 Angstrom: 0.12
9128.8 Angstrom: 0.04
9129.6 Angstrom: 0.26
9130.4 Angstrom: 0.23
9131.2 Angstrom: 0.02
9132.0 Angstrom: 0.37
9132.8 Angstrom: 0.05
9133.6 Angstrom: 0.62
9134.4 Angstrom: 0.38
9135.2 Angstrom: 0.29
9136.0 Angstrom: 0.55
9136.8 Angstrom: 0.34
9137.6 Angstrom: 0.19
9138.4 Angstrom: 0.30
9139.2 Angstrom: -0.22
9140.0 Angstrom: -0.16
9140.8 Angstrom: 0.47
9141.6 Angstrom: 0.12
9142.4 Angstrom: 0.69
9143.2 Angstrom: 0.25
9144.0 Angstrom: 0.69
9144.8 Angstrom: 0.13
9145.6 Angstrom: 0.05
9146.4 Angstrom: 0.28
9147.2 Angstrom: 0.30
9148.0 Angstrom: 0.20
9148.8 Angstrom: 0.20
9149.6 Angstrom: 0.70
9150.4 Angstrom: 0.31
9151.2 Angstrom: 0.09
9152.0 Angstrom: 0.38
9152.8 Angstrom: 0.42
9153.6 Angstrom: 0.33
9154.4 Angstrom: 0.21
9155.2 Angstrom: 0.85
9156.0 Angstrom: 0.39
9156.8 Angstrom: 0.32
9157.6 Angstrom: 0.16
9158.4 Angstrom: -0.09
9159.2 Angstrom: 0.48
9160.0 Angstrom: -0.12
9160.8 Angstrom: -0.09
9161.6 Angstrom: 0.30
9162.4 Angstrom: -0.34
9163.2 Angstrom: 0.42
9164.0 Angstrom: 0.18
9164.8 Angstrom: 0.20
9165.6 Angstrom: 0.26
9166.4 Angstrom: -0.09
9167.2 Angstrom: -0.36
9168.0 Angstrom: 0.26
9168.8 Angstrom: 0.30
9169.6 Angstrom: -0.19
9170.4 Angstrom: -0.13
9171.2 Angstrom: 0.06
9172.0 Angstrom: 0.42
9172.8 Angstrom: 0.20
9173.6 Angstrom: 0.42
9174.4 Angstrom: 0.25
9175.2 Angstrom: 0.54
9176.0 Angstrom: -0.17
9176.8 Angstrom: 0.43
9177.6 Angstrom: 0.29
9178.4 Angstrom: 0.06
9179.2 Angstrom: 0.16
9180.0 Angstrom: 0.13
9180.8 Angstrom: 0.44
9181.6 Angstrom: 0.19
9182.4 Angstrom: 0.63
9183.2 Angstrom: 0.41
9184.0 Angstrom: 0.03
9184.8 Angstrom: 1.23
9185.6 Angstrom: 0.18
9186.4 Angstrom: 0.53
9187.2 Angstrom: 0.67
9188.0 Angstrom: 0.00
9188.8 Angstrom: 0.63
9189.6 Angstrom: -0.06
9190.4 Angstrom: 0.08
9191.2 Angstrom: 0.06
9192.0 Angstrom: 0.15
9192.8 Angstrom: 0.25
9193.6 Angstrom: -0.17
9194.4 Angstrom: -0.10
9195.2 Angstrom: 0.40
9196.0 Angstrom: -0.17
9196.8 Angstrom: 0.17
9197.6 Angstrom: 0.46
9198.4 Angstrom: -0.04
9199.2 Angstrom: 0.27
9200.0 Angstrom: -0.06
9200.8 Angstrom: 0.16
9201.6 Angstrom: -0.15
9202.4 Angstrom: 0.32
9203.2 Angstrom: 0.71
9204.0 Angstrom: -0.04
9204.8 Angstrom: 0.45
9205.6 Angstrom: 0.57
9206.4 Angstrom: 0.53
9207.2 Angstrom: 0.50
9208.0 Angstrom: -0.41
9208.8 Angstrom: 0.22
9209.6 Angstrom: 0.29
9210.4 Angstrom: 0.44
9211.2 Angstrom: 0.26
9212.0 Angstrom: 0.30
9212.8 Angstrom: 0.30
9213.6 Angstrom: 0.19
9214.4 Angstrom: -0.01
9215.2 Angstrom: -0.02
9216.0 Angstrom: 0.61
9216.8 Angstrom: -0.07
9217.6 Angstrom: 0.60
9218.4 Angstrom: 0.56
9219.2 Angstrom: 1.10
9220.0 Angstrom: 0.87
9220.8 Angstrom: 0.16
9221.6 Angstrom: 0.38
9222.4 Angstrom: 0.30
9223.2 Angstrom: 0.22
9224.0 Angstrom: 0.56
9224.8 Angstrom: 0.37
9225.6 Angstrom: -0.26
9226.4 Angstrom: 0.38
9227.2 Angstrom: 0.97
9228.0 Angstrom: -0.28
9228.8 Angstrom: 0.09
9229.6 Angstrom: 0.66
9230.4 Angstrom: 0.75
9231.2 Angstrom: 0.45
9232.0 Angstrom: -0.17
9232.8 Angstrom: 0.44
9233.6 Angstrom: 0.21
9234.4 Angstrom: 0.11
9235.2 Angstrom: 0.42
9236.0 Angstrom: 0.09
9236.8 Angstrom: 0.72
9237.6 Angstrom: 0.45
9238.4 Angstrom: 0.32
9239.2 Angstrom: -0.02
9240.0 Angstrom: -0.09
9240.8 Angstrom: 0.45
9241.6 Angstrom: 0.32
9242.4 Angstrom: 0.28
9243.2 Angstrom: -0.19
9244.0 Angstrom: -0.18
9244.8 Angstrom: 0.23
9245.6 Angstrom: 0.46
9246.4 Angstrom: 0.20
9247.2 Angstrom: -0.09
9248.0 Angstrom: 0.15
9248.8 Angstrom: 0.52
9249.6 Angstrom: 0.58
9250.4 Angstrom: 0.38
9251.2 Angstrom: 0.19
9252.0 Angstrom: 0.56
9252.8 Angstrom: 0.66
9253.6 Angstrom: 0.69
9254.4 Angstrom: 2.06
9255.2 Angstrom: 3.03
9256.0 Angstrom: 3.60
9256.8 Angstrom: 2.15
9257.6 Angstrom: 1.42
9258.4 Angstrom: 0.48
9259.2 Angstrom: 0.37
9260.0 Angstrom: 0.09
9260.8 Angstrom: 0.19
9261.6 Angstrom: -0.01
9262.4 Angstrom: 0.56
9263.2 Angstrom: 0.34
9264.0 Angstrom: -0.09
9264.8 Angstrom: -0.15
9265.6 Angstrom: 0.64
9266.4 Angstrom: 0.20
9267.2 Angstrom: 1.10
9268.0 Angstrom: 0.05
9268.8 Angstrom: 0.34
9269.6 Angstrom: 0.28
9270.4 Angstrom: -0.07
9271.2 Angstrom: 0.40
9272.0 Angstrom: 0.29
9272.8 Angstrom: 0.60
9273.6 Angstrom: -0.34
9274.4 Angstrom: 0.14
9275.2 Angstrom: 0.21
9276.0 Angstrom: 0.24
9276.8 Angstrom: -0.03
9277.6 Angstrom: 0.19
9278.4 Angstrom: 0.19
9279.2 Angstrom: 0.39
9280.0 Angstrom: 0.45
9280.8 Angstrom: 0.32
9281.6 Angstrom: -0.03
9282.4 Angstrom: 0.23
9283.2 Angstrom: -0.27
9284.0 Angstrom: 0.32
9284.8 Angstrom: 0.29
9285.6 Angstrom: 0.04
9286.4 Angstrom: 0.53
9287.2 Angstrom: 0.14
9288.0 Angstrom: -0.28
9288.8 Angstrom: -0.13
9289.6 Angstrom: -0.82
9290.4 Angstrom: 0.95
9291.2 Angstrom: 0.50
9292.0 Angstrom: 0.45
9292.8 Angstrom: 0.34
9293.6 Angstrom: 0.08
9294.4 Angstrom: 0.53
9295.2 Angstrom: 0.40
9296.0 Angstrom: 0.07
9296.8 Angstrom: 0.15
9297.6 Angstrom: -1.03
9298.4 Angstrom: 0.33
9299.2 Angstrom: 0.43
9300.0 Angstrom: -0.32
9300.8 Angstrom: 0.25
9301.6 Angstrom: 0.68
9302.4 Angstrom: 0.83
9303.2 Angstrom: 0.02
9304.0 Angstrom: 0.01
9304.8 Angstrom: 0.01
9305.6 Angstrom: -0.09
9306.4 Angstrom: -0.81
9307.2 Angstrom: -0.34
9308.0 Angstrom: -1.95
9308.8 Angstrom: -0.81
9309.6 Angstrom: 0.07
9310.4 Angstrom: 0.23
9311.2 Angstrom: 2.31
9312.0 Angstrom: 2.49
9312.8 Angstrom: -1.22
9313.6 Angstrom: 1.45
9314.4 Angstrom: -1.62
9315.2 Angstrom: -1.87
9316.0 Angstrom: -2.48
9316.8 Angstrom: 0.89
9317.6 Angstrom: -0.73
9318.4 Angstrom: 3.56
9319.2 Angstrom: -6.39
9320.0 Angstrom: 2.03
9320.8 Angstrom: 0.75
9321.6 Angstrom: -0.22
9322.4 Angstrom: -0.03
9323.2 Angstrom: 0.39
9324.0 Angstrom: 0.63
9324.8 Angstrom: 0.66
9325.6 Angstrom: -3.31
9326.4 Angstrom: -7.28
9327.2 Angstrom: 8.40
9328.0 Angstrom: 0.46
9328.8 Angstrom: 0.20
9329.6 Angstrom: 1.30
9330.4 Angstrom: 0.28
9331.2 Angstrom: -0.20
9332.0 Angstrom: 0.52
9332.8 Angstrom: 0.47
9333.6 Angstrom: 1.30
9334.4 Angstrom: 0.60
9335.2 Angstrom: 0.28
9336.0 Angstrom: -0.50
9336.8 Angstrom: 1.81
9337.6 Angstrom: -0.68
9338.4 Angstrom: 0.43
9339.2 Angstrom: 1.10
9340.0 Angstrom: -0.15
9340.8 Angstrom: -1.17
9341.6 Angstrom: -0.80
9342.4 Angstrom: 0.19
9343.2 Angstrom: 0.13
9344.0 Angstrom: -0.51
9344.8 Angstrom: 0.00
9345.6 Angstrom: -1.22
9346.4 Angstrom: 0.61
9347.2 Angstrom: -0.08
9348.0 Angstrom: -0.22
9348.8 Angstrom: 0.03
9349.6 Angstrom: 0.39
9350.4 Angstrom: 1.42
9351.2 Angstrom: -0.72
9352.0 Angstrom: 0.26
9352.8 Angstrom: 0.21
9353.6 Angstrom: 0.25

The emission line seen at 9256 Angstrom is H-beta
